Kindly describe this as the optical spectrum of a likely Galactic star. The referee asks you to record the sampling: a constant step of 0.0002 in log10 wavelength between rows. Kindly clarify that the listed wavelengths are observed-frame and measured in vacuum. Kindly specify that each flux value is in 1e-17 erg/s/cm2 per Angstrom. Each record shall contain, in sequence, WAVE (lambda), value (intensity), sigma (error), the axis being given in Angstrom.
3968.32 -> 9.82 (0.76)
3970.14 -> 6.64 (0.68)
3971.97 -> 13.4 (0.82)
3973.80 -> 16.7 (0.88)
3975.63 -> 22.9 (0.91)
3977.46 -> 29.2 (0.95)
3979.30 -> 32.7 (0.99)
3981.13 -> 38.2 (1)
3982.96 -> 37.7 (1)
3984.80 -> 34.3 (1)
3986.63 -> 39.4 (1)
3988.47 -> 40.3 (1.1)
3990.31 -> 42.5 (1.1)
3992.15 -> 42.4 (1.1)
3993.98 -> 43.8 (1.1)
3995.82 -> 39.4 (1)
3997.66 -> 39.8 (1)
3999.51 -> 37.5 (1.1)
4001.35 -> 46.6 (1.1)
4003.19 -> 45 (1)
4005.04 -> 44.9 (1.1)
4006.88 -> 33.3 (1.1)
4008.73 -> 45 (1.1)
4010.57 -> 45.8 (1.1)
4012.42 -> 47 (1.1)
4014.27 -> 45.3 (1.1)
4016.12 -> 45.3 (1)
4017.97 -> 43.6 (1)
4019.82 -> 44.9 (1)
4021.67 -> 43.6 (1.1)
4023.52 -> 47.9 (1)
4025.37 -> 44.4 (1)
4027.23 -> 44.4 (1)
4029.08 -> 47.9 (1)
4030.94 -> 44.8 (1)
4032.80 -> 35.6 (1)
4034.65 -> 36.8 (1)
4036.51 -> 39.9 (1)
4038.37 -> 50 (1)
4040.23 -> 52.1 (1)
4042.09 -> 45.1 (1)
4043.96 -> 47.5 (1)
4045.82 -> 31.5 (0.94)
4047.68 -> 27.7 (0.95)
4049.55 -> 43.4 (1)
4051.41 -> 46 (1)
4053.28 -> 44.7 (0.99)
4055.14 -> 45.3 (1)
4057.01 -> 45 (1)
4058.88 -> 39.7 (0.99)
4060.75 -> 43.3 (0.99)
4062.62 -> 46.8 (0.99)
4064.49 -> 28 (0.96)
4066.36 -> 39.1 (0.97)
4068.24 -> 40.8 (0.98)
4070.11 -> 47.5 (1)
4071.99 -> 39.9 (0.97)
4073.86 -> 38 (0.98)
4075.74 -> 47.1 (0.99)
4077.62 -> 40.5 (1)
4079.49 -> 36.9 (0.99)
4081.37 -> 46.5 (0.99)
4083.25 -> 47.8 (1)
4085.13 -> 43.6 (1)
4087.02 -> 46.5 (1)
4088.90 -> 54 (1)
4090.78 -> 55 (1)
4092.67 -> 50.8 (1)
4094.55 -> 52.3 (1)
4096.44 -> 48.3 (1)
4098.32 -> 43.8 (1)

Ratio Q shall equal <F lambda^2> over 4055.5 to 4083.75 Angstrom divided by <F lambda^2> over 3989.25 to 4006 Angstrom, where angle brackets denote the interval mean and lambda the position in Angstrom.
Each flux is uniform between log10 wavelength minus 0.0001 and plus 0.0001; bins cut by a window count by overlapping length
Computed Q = 1.02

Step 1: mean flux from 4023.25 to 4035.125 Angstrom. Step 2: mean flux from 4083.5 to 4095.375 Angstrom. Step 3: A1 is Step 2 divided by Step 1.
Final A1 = 1.16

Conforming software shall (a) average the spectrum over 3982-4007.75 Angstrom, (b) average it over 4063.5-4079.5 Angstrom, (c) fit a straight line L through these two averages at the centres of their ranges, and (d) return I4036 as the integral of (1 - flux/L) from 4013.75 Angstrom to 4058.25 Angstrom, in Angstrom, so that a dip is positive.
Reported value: -3.5 Angstrom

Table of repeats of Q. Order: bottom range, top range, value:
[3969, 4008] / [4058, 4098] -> 1.34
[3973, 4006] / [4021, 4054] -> 1.17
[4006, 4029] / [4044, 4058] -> 0.94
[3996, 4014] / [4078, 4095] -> 1.17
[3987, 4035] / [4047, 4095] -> 1.05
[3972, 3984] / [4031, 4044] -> 1.58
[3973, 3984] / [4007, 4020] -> 1.52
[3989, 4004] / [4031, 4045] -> 1.06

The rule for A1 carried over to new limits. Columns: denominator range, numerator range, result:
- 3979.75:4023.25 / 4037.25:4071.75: 1.01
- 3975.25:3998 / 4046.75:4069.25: 1.09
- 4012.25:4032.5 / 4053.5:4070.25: 0.92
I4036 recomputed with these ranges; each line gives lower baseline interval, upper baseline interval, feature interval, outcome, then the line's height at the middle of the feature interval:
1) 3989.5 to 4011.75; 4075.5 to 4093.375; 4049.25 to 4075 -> 2.0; 45.6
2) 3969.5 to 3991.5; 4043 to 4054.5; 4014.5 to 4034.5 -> -4.1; 36.6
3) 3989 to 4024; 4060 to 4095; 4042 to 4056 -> 0.9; 43.9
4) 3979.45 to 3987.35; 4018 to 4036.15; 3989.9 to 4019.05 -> -2.2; 40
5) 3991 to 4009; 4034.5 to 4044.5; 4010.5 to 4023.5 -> -0.5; 43.4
